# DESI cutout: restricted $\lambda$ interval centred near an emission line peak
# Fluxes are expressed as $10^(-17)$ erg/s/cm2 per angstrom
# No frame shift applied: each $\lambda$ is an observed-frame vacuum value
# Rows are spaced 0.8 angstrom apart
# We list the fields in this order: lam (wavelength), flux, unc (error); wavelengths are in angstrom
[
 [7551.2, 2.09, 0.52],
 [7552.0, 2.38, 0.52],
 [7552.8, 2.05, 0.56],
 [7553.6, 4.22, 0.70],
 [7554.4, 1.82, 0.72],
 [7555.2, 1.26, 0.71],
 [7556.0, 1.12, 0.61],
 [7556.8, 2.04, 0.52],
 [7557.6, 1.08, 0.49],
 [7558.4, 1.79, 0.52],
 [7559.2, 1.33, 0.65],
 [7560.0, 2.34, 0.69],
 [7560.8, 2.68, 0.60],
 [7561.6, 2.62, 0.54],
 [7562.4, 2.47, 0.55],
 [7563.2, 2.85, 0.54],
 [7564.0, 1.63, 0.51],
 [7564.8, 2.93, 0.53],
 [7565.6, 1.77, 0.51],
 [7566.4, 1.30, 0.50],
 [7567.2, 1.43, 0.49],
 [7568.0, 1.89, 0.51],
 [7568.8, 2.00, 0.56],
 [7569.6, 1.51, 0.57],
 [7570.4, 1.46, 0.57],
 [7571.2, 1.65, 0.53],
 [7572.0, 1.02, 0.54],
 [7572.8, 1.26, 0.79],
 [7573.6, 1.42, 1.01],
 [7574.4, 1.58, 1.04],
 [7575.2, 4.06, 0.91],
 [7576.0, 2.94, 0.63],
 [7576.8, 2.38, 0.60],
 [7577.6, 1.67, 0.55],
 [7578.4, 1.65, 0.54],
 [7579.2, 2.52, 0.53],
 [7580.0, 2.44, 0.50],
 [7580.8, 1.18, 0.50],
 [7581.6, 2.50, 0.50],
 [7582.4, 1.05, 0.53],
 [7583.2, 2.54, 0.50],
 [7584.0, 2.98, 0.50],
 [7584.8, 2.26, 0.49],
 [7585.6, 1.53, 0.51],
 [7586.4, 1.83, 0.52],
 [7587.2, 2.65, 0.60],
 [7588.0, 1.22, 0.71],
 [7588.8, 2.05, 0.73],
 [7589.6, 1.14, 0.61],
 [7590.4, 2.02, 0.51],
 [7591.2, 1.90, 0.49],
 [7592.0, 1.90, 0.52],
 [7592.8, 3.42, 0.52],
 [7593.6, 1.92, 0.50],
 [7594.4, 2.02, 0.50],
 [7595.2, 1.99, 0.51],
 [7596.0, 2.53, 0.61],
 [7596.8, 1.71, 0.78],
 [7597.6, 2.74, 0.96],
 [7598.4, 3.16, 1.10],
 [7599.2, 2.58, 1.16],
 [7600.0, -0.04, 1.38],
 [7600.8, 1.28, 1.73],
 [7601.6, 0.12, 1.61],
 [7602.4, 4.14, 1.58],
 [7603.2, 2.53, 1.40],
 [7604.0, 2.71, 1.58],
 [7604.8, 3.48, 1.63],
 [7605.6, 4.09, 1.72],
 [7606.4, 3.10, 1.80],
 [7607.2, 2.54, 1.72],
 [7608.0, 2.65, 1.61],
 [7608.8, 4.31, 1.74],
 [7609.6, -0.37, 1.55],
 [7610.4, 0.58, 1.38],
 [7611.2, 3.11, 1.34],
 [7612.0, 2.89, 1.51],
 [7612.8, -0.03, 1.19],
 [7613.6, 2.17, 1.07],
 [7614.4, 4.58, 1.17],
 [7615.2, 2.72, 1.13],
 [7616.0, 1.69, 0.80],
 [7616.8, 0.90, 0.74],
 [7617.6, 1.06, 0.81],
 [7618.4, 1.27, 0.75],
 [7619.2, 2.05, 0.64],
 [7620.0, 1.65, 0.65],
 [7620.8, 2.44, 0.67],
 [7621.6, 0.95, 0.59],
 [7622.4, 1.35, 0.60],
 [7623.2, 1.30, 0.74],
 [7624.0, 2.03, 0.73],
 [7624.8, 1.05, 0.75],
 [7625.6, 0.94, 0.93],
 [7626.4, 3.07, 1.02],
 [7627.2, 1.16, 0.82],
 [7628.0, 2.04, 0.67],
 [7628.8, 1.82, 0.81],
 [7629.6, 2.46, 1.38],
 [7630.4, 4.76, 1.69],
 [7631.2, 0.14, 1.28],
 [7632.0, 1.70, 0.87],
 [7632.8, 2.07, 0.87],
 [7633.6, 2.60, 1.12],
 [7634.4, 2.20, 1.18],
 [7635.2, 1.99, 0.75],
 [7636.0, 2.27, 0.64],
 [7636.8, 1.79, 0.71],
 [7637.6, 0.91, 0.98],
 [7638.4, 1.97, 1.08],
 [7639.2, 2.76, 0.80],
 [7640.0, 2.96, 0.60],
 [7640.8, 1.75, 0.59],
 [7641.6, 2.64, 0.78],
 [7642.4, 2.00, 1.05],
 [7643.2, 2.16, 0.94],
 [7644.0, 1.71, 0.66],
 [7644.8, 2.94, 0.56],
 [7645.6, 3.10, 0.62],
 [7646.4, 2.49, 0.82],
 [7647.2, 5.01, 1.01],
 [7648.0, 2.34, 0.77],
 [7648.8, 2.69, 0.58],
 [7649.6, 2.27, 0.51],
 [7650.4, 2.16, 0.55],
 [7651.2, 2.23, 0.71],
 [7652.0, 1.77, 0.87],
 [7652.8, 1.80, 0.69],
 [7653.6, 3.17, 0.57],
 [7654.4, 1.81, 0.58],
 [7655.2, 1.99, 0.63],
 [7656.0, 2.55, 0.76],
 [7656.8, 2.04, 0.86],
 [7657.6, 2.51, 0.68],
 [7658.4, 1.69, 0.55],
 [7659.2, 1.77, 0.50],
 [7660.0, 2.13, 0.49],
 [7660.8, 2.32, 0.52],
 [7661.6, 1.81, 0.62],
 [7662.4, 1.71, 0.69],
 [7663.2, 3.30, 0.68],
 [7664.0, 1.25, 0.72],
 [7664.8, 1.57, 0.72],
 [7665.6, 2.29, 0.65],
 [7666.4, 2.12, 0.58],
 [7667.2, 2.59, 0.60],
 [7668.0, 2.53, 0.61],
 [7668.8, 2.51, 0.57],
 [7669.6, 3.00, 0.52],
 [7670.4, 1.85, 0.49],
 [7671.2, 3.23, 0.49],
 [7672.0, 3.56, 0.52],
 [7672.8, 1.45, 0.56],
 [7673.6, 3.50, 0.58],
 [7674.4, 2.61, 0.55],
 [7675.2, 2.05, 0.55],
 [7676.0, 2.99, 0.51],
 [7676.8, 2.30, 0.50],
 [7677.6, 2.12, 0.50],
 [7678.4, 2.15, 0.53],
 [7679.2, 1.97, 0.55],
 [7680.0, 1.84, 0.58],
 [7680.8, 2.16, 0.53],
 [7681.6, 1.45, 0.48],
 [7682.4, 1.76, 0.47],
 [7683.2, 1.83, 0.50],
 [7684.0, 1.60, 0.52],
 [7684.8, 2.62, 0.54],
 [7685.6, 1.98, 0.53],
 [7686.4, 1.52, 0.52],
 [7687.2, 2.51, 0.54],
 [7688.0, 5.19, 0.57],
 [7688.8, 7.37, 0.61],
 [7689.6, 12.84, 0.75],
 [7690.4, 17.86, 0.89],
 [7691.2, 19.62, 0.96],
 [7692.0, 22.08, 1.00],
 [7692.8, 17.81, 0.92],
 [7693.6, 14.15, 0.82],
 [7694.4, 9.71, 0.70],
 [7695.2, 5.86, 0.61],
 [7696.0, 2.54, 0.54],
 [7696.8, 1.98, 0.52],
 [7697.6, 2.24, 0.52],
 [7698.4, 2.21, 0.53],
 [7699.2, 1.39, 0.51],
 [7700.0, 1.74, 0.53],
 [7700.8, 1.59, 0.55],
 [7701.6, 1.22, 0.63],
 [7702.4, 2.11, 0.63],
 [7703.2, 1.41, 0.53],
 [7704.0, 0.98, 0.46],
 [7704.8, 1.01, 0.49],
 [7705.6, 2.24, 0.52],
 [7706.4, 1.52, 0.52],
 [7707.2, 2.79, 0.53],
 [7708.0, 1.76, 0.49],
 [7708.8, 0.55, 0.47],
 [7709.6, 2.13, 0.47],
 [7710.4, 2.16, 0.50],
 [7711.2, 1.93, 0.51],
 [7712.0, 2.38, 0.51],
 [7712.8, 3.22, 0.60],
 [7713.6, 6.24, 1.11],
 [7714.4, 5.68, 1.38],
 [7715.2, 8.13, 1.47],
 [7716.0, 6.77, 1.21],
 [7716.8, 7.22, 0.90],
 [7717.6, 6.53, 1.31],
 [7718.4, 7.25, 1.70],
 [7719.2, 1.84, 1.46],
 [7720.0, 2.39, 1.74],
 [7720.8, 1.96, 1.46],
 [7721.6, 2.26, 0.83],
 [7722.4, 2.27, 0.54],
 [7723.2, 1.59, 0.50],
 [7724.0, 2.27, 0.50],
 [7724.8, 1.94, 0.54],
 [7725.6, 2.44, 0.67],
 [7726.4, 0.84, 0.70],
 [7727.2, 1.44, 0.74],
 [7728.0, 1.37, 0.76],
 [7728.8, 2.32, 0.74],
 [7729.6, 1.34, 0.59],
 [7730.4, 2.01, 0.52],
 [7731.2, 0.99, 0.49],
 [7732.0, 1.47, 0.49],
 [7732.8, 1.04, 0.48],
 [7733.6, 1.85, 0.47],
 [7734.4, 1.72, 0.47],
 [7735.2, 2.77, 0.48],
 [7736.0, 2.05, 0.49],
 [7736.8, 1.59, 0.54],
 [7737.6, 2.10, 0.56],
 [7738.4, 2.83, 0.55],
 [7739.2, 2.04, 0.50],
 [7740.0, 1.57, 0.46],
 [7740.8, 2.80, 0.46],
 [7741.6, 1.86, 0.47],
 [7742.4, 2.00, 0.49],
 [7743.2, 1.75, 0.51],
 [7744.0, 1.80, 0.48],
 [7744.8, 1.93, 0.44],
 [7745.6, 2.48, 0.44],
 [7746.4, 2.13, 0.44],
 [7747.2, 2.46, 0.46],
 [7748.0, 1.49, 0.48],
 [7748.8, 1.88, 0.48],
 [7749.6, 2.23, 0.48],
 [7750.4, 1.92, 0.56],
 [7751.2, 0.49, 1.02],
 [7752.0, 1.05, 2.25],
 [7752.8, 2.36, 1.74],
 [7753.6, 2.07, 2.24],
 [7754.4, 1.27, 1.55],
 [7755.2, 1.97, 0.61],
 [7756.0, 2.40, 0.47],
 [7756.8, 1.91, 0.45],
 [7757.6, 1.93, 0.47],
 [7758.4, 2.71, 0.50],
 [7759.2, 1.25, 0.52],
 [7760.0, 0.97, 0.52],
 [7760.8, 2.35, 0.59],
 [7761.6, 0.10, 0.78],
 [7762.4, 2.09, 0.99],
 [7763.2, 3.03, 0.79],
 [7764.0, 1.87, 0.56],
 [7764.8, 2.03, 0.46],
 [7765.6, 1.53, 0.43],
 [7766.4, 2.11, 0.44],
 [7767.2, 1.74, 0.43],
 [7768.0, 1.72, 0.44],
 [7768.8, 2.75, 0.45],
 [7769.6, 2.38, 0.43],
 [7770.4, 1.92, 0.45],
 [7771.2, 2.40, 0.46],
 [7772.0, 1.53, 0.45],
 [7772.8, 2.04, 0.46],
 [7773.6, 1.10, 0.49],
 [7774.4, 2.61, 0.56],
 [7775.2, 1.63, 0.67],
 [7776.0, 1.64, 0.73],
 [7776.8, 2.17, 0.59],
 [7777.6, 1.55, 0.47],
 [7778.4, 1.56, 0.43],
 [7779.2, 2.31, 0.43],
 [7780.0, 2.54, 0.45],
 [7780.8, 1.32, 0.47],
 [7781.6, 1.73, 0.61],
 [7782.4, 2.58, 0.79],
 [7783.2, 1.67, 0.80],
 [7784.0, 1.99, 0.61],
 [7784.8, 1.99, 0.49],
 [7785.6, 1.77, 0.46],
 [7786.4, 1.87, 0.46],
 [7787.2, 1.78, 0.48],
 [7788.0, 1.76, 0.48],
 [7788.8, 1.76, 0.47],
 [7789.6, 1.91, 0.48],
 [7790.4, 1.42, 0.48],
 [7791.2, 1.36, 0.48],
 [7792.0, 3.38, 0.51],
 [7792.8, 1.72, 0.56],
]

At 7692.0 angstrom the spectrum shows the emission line H-alpha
